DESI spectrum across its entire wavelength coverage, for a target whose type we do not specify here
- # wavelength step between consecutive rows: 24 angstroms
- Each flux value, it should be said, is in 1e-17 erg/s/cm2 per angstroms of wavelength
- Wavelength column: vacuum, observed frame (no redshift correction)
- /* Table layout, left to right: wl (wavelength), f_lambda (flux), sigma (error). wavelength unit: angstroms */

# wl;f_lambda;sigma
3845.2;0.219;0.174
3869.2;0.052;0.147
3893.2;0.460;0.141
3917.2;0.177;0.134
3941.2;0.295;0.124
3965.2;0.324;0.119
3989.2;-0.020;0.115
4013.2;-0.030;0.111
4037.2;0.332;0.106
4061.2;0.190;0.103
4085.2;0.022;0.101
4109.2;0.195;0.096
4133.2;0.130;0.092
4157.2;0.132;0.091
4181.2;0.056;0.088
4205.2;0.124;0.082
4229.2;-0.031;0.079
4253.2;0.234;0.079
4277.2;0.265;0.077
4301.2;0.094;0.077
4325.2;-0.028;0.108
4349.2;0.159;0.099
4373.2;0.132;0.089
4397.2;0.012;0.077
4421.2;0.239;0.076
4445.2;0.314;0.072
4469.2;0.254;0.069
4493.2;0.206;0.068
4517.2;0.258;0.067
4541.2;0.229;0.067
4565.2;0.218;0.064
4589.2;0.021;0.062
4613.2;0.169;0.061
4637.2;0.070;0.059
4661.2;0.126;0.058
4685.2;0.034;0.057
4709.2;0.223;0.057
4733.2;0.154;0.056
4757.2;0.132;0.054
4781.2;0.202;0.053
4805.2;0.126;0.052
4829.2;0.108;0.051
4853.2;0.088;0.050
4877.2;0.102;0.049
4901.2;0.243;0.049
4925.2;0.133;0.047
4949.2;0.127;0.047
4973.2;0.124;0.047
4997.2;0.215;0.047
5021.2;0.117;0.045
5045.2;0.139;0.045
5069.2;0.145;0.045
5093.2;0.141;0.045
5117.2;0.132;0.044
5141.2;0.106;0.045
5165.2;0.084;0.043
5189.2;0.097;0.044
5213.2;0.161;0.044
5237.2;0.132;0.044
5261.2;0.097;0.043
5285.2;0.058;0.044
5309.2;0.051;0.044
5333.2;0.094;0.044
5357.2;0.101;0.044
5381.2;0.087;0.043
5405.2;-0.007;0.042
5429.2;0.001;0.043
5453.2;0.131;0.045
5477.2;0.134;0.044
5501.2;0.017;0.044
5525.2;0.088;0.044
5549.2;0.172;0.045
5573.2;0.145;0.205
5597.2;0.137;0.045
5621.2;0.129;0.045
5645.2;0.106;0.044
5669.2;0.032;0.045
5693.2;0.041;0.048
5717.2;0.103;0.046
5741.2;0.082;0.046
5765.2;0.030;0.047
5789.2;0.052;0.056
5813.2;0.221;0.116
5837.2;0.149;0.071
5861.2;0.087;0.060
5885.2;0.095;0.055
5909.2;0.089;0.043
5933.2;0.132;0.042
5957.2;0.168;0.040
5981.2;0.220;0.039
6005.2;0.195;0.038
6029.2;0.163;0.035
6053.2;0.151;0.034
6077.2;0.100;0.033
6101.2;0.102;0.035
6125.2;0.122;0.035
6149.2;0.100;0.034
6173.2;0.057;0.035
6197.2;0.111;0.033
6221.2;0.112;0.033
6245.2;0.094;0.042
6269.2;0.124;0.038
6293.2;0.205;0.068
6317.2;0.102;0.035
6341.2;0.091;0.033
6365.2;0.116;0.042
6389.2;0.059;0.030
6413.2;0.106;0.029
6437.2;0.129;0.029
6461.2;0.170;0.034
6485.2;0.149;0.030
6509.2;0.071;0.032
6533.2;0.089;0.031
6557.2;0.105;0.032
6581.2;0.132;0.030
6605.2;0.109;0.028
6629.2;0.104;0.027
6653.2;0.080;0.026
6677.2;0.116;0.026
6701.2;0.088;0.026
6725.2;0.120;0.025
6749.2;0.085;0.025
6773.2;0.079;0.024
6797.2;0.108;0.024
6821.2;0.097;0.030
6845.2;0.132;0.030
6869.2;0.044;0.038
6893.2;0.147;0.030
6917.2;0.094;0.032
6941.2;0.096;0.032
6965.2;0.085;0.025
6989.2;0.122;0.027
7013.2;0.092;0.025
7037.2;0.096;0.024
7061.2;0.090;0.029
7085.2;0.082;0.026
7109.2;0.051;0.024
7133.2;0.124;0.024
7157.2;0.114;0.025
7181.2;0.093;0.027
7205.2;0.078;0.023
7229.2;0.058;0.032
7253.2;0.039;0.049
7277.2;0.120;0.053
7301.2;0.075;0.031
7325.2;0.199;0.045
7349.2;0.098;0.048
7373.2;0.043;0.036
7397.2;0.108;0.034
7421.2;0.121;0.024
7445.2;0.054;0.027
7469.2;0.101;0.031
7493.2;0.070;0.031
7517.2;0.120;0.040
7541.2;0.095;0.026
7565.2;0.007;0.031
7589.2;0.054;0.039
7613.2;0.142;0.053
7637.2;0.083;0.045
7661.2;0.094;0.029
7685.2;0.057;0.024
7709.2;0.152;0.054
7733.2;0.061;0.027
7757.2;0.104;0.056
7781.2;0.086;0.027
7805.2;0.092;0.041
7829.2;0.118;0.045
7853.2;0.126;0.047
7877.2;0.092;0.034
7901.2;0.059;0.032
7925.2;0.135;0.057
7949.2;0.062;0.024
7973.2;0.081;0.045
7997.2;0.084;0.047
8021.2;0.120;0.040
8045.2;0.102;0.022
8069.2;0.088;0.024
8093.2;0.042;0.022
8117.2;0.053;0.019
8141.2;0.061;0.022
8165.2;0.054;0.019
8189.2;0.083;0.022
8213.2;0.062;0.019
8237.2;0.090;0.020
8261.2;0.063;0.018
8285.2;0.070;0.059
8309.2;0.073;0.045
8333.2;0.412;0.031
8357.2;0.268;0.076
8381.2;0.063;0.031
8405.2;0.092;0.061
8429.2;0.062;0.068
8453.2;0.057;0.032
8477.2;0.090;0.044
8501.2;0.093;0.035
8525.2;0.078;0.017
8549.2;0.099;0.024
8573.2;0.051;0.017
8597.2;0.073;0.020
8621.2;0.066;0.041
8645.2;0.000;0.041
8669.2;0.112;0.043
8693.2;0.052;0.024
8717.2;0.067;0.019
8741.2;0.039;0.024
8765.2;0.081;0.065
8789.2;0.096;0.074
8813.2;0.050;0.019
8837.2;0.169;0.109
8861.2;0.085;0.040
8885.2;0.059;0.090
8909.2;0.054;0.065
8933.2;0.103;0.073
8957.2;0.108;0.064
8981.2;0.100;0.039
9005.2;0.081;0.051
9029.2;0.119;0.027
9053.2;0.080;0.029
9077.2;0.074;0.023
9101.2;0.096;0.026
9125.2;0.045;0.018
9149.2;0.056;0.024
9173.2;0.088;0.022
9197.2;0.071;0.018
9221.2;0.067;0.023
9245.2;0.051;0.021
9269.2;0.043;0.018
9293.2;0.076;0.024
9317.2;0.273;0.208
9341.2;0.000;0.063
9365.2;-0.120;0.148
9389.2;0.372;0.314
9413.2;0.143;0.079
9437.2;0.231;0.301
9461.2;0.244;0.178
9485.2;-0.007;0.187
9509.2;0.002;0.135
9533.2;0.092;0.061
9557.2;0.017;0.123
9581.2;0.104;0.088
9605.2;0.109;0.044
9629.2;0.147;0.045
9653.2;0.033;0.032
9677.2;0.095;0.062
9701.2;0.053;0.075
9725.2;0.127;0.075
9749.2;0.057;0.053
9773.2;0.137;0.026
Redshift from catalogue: 1.24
